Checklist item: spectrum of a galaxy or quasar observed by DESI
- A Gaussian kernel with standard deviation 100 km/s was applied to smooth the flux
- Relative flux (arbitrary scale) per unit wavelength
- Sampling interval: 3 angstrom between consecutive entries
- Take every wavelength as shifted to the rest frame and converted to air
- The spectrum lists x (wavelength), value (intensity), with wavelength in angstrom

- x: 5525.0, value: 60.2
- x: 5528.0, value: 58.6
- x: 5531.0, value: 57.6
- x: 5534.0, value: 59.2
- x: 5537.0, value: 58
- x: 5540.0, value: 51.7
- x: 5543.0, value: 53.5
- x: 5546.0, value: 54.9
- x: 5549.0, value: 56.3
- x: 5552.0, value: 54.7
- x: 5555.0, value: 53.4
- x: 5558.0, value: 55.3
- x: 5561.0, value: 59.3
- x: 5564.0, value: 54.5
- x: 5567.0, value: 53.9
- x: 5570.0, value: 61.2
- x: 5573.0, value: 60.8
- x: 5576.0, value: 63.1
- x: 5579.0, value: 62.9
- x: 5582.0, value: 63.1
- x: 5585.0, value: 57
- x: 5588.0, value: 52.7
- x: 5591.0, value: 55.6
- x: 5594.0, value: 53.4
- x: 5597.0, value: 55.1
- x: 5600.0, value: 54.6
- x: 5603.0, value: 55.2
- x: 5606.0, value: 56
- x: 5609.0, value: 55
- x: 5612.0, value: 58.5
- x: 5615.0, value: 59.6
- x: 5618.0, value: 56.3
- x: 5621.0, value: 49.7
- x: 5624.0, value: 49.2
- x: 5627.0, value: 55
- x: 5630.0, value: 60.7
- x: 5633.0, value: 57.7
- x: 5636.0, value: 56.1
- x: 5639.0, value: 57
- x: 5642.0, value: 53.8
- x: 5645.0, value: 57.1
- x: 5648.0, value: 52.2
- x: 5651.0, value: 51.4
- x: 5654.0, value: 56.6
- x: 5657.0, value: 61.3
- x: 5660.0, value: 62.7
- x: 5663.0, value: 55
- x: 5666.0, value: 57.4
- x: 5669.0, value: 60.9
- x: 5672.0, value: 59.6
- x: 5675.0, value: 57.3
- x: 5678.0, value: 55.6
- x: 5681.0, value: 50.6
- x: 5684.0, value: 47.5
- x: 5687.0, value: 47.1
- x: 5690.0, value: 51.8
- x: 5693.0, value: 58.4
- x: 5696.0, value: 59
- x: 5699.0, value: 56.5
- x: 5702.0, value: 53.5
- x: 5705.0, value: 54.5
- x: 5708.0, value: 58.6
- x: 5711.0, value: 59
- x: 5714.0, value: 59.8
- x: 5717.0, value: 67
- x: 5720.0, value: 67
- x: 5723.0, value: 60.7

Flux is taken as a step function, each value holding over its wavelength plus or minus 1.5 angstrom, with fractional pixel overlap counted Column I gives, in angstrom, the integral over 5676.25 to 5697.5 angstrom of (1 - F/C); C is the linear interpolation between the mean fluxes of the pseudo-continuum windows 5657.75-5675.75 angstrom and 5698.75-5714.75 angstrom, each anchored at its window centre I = 1.8 angstrom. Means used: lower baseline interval 59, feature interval 52.9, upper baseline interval 56.9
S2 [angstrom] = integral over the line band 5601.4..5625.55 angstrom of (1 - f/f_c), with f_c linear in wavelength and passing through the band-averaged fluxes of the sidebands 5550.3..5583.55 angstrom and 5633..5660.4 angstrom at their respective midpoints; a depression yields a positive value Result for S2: 0.94 angstrom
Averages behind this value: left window 58.4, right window 56.3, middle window 54.9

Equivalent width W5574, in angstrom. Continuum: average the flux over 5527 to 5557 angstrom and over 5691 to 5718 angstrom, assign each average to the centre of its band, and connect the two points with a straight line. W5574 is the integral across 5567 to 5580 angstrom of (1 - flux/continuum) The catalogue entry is -1.1 angstrom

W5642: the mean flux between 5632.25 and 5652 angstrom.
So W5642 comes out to 55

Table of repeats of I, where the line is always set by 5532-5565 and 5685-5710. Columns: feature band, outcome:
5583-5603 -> 0.1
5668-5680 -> -0.6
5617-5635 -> 0.1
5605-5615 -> -0.3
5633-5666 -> -0.8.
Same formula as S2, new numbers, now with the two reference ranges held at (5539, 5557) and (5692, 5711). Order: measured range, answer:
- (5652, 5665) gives -0.6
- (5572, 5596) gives -1.6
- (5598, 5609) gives 0.0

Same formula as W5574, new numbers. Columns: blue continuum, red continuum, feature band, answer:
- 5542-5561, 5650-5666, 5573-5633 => -0.34 angstrom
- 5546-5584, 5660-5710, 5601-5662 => 0.63 angstrom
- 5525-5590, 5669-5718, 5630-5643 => -0.05 angstrom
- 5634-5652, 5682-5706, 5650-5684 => -1.65 angstrom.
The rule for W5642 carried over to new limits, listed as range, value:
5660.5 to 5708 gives 55.3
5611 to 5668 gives 56.2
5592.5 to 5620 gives 55.9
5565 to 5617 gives 57.5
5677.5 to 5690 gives 50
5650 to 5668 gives 57.7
